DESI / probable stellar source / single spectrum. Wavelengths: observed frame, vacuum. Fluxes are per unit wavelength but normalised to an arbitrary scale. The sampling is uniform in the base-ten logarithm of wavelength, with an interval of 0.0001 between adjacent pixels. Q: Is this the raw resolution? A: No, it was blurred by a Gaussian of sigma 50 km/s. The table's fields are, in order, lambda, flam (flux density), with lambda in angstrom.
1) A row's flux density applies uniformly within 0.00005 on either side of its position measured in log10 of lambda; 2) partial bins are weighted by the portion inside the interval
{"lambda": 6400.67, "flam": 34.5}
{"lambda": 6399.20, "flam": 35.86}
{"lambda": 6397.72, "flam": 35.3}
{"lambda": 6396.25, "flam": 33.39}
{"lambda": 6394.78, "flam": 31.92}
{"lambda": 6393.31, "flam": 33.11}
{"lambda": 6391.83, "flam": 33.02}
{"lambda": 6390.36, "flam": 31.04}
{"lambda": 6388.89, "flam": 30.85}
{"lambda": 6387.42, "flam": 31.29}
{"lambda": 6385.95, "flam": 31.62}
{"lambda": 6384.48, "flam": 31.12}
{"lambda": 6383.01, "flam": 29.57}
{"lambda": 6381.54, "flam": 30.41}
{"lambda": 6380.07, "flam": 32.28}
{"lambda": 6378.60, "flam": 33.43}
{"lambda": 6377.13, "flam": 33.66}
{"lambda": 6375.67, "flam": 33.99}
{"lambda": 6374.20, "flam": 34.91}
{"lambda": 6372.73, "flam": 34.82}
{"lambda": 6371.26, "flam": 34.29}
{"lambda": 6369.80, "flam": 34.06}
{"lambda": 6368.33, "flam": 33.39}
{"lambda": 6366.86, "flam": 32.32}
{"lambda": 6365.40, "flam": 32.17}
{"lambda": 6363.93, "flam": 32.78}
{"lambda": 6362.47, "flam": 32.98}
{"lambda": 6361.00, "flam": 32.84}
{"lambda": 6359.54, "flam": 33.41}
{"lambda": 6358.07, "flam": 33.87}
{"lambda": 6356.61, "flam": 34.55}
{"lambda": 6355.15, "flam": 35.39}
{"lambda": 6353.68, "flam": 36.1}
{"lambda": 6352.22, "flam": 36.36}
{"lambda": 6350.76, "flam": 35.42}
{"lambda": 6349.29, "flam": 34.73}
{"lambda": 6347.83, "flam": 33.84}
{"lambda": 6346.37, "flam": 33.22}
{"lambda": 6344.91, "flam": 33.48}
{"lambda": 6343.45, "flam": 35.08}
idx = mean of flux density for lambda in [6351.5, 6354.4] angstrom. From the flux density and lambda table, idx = 36.3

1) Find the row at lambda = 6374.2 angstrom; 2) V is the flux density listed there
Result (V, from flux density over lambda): 34.91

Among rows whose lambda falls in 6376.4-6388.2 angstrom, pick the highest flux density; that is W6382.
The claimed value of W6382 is 33.66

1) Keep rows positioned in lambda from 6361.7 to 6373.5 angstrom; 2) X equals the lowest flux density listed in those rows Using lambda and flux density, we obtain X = 32.17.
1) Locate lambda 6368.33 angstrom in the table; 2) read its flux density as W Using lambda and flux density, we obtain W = 33.39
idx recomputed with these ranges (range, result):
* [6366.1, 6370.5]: 33.2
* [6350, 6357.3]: 35.5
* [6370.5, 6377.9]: 34.4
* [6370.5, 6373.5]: 34.6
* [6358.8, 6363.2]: 33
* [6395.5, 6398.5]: 34.3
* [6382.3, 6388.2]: 30.9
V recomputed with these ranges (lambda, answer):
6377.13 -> 33.66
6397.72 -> 35.3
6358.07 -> 33.87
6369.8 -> 34.06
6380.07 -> 32.28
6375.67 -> 33.99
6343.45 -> 35.08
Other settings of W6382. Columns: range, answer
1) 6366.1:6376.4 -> 34.91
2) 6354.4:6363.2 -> 35.39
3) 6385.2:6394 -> 33.11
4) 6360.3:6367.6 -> 32.98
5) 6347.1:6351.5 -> 35.42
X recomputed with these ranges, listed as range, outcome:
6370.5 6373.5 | 34.29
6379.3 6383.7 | 29.57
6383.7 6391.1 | 30.85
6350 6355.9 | 35.39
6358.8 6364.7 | 32.78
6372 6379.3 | 33.43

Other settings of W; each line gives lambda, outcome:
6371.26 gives 34.29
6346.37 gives 33.22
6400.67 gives 34.5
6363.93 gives 32.78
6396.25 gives 33.39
